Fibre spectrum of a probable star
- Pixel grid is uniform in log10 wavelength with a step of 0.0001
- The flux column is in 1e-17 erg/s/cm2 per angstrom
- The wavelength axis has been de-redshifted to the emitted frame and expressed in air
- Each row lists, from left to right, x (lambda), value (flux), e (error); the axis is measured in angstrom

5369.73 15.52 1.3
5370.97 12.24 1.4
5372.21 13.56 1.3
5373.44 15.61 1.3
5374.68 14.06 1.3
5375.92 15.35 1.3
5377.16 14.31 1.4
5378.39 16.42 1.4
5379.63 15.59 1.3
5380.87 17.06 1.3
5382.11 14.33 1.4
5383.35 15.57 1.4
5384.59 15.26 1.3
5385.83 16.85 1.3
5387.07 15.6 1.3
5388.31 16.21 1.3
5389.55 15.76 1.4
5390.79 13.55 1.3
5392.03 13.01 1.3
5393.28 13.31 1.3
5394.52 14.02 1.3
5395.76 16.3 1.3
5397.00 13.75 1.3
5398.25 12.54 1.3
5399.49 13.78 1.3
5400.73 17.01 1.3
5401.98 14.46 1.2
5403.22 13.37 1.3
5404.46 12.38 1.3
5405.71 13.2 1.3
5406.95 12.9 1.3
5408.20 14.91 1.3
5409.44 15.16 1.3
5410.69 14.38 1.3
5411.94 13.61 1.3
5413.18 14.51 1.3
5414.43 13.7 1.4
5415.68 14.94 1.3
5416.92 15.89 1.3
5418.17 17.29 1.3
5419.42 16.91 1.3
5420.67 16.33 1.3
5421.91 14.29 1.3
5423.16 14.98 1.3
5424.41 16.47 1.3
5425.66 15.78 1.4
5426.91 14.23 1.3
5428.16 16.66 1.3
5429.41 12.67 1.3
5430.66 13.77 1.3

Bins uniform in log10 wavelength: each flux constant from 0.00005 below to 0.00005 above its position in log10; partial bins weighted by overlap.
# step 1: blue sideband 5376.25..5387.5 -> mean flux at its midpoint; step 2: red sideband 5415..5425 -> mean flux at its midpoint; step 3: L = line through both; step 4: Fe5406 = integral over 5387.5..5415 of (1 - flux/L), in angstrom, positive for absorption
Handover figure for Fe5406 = 2.8 angstrom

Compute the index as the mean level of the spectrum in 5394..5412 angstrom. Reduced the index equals 14.1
